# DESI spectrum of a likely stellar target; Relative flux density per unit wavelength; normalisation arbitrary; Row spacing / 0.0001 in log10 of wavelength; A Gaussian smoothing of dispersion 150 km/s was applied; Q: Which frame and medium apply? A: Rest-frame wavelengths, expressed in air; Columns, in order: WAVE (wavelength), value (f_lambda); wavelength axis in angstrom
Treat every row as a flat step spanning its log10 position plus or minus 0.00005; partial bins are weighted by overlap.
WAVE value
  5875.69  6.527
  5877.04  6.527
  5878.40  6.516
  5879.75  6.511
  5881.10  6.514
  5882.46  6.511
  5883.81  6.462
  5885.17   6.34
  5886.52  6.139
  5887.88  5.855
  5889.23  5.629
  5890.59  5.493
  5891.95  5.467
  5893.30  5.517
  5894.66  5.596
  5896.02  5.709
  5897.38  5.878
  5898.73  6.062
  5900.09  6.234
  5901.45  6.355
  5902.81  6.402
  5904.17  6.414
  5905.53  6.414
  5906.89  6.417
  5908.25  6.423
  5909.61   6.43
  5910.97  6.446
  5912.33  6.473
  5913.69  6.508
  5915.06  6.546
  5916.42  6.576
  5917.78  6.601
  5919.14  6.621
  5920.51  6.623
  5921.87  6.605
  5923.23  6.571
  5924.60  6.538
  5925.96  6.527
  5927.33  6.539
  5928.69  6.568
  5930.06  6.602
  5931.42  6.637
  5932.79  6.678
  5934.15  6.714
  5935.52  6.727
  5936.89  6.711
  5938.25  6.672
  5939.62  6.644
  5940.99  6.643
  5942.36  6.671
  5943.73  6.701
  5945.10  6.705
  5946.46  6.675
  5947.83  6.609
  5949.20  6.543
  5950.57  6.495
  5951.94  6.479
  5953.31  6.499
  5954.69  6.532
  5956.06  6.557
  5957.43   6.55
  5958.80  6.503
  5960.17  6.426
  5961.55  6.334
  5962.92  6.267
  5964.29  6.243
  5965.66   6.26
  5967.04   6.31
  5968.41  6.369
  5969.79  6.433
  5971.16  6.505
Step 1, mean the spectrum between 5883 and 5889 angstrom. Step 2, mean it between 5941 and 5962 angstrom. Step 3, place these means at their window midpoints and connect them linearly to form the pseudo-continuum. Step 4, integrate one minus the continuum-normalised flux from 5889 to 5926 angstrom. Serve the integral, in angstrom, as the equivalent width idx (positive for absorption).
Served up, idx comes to 0.3 angstrom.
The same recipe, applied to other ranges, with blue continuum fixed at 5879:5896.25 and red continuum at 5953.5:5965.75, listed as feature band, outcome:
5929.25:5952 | -1.2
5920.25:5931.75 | -0.7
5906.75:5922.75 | -1.0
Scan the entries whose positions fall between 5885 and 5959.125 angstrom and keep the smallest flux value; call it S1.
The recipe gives 5.467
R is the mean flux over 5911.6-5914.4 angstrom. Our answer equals 6.48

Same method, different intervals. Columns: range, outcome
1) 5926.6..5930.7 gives 6.56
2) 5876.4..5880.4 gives 6.51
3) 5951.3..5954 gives 6.48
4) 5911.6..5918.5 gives 6.54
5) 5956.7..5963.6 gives 6.42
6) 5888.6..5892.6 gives 5.52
